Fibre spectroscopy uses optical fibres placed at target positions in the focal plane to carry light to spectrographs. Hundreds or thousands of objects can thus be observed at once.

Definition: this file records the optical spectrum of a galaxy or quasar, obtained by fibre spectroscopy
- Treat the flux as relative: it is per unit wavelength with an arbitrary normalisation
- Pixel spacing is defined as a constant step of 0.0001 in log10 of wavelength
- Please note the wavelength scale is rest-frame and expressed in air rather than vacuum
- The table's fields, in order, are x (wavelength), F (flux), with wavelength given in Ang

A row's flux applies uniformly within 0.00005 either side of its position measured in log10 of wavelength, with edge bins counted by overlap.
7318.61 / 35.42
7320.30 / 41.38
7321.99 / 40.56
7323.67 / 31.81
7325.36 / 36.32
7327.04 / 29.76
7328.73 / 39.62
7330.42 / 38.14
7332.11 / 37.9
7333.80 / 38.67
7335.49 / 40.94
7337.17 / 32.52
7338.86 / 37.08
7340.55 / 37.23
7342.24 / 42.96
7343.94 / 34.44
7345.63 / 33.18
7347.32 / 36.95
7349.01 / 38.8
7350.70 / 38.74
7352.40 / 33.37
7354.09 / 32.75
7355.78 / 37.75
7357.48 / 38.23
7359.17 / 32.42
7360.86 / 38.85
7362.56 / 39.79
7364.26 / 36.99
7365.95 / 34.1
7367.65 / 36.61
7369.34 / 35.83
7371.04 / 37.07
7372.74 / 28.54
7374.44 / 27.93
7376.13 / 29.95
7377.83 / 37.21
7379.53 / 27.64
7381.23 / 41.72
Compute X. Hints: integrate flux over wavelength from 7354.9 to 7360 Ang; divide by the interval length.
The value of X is 36.1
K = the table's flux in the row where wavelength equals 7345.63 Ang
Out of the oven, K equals 33.18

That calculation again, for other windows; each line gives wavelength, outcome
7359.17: 32.42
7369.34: 35.83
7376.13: 29.95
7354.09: 32.75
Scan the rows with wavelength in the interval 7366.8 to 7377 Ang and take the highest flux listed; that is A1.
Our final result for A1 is 37.07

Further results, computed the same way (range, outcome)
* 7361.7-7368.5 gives 39.79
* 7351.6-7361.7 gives 38.85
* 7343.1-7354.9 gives 38.8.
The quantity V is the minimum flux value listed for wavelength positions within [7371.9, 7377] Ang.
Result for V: 27.93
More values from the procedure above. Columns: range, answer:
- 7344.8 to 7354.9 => 32.75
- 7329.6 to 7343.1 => 32.52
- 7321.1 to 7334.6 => 29.76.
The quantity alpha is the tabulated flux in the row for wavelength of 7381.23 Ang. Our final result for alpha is 41.72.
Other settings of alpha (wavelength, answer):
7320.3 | 41.38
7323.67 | 31.81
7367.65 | 36.61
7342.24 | 42.96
